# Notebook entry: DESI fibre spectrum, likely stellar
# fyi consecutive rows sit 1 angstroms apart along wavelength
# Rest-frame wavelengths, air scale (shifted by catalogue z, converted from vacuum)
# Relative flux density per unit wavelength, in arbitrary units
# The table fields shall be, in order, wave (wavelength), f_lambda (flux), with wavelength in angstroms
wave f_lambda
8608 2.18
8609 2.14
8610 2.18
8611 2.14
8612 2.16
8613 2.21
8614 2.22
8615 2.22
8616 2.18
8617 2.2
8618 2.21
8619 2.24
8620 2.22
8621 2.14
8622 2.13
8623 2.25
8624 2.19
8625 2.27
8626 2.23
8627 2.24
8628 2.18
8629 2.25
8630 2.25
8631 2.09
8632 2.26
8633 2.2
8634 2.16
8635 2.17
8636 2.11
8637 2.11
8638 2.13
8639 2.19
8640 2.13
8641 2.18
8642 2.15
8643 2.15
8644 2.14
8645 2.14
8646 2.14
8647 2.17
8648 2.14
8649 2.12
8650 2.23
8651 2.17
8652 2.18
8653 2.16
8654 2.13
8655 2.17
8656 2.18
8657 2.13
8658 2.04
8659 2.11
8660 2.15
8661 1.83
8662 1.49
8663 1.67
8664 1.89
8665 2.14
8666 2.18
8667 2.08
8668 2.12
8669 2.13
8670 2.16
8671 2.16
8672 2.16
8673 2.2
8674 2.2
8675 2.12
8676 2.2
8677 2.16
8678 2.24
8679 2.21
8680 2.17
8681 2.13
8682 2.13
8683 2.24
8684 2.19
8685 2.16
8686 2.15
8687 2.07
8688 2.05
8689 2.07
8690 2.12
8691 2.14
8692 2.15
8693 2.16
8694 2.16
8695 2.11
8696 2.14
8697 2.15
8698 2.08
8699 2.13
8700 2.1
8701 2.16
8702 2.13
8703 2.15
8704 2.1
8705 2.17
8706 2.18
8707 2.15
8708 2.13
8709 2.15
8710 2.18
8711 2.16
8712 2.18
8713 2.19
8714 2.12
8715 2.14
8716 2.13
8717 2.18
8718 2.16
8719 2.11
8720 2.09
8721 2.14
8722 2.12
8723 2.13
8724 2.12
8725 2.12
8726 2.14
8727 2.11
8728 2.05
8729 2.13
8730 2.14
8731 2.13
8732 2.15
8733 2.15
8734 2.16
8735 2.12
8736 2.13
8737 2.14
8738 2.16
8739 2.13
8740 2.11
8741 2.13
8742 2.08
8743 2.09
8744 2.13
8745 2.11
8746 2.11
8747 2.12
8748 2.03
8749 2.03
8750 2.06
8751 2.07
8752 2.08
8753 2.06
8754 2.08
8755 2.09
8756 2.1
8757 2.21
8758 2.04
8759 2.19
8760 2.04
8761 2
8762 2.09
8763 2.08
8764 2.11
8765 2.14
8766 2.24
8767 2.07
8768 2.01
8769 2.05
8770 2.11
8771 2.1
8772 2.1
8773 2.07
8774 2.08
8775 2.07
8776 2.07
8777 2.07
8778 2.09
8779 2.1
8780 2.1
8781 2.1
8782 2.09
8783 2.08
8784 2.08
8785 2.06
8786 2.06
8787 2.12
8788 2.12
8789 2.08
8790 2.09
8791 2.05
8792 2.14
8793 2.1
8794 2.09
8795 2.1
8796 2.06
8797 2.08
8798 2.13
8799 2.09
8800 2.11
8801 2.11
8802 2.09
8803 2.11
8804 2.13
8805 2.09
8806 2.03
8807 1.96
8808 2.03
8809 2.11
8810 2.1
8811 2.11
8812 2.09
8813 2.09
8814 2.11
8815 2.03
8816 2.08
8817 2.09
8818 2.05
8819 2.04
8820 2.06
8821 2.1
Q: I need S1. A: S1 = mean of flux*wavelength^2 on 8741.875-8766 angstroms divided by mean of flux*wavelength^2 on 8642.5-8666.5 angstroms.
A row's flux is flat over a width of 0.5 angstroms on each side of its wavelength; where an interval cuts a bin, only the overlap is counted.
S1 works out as 1.03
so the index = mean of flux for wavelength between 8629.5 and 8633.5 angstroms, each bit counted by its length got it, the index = 2.2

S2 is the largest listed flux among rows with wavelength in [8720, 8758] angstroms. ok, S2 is 2.21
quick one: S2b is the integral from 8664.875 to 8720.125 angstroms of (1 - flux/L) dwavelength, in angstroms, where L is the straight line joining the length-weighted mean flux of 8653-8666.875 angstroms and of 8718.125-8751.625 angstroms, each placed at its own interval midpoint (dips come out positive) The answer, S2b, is -2.4 angstroms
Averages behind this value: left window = 2.02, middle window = 2.15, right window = 2.11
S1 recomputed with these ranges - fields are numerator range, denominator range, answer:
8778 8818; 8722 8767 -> 1.00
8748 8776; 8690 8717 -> 0.99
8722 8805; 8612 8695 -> 1.00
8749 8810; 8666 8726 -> 0.99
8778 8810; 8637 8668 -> 1.03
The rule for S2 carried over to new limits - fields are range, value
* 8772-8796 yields 2.14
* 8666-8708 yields 2.24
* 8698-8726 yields 2.19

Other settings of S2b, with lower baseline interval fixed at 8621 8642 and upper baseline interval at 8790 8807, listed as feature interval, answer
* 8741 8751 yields 0.16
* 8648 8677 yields 1.01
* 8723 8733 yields 0.03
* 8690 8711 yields 0.04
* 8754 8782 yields 0.19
